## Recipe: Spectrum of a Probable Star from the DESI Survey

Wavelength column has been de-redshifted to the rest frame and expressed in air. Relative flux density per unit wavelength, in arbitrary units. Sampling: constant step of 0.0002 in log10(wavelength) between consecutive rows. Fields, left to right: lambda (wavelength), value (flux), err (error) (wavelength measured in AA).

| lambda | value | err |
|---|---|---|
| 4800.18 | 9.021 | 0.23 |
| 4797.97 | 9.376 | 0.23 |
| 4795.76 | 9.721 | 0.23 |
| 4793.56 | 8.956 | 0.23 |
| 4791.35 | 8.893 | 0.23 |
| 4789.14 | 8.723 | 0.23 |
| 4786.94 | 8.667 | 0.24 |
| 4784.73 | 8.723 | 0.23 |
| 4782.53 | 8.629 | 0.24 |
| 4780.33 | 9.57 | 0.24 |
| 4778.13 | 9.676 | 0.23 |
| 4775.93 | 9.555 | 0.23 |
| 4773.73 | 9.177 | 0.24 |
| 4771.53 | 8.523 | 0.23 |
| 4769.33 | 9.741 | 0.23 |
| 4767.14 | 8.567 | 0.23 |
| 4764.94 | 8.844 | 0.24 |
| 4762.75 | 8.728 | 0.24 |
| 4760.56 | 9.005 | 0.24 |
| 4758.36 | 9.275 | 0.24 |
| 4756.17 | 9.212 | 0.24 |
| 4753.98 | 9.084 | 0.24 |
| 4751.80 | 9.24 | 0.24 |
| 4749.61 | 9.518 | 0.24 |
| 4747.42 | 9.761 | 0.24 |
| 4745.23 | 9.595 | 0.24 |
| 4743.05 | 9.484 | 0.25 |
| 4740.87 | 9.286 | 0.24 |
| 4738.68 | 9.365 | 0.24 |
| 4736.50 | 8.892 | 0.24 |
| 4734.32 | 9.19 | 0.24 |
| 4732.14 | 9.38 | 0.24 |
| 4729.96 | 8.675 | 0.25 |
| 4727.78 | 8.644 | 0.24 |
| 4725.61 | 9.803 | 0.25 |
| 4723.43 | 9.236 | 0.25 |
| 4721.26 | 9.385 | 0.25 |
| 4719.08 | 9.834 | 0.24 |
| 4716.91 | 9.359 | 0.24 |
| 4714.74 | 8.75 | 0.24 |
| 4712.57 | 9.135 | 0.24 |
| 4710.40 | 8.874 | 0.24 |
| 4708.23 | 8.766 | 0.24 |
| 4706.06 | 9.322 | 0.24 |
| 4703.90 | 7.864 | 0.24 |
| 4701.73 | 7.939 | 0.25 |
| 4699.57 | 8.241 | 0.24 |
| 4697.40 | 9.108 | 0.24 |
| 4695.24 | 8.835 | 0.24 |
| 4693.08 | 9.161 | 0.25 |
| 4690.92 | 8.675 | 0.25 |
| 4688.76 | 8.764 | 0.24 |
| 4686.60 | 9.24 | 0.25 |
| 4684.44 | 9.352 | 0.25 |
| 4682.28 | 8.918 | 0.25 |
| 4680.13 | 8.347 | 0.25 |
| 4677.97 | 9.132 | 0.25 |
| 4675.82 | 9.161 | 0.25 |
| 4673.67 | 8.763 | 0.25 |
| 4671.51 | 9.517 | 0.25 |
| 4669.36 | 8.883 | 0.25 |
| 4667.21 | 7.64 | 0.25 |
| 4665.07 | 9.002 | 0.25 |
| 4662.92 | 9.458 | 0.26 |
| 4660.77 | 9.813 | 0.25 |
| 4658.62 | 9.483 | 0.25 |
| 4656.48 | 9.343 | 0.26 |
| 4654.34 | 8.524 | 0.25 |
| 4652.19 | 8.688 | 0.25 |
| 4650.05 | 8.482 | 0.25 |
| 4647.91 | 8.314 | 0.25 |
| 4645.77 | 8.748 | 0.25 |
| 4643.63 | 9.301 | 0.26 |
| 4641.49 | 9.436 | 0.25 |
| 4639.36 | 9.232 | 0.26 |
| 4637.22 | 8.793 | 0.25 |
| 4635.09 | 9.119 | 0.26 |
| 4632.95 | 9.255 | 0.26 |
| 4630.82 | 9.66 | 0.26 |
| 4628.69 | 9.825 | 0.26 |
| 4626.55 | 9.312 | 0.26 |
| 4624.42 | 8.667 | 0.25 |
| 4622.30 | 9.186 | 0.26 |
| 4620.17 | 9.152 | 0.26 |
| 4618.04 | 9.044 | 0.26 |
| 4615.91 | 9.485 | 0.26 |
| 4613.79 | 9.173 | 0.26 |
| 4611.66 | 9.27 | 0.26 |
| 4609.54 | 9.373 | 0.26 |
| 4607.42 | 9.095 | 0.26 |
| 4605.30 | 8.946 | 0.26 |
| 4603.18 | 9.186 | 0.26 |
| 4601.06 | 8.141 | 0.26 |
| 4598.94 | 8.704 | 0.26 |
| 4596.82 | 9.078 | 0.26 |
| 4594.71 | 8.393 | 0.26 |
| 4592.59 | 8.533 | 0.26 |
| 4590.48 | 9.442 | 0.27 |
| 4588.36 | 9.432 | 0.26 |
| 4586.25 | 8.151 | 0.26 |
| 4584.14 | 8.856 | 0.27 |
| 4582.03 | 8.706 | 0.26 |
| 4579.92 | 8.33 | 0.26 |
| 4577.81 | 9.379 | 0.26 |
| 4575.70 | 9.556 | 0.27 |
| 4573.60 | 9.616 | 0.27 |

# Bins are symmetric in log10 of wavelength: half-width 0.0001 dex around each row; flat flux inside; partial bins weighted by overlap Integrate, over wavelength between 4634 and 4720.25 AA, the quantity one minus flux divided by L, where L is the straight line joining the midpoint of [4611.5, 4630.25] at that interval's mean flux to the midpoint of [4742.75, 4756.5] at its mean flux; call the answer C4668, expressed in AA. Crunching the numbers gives 3.6 AA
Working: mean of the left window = 9.24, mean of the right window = 9.42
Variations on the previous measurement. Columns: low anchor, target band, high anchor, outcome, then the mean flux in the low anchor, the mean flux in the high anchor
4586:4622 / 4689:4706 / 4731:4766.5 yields 1.0 AA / 9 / 9.23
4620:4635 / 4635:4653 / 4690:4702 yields 0.5 AA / 9.29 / 8.71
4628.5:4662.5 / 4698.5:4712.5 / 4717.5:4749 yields 1.1 AA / 9.11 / 9.33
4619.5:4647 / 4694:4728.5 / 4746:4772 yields 0.8 AA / 9.2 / 9.14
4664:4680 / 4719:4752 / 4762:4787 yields -1.3 AA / 8.84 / 9.05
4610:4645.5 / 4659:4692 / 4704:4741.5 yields 0.7 AA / 9.24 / 9.13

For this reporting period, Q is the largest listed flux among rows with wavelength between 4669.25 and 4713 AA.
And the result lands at 9.517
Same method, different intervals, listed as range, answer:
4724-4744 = 9.803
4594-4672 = 9.825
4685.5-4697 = 9.24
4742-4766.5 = 9.761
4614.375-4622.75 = 9.485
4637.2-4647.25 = 9.436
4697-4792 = 9.834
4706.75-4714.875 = 9.135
